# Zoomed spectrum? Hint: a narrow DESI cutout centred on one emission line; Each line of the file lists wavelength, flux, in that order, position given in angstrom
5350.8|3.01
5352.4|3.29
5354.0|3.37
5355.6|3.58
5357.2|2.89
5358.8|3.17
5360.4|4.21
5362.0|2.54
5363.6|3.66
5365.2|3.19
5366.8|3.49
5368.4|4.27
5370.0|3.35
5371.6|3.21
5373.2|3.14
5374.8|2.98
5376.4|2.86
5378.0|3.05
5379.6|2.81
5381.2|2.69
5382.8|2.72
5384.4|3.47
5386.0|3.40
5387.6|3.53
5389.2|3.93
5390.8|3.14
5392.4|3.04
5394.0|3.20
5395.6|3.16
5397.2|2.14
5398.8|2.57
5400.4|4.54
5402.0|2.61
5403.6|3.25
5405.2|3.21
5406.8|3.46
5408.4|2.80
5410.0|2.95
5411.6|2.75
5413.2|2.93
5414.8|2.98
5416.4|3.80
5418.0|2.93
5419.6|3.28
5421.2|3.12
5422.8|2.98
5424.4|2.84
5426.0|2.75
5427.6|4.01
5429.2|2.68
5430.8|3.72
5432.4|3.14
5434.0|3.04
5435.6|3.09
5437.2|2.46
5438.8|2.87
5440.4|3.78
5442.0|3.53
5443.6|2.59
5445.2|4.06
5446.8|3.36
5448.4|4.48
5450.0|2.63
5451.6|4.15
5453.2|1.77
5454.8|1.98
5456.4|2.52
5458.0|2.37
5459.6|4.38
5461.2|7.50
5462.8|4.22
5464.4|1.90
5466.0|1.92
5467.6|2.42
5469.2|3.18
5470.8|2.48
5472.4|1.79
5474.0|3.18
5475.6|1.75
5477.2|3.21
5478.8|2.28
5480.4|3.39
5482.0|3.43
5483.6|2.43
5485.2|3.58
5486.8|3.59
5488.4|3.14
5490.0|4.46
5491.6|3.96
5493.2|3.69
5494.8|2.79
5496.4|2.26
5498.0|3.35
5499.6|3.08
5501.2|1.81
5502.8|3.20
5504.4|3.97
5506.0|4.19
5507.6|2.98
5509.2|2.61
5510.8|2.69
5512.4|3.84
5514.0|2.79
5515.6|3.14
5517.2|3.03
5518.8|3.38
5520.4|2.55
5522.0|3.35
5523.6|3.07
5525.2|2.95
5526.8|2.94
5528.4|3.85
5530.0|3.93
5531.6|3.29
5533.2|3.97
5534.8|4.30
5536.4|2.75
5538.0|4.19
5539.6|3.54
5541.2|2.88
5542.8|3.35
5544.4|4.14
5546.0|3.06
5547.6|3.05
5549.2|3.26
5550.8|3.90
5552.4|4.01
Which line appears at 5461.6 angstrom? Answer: H-gamma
